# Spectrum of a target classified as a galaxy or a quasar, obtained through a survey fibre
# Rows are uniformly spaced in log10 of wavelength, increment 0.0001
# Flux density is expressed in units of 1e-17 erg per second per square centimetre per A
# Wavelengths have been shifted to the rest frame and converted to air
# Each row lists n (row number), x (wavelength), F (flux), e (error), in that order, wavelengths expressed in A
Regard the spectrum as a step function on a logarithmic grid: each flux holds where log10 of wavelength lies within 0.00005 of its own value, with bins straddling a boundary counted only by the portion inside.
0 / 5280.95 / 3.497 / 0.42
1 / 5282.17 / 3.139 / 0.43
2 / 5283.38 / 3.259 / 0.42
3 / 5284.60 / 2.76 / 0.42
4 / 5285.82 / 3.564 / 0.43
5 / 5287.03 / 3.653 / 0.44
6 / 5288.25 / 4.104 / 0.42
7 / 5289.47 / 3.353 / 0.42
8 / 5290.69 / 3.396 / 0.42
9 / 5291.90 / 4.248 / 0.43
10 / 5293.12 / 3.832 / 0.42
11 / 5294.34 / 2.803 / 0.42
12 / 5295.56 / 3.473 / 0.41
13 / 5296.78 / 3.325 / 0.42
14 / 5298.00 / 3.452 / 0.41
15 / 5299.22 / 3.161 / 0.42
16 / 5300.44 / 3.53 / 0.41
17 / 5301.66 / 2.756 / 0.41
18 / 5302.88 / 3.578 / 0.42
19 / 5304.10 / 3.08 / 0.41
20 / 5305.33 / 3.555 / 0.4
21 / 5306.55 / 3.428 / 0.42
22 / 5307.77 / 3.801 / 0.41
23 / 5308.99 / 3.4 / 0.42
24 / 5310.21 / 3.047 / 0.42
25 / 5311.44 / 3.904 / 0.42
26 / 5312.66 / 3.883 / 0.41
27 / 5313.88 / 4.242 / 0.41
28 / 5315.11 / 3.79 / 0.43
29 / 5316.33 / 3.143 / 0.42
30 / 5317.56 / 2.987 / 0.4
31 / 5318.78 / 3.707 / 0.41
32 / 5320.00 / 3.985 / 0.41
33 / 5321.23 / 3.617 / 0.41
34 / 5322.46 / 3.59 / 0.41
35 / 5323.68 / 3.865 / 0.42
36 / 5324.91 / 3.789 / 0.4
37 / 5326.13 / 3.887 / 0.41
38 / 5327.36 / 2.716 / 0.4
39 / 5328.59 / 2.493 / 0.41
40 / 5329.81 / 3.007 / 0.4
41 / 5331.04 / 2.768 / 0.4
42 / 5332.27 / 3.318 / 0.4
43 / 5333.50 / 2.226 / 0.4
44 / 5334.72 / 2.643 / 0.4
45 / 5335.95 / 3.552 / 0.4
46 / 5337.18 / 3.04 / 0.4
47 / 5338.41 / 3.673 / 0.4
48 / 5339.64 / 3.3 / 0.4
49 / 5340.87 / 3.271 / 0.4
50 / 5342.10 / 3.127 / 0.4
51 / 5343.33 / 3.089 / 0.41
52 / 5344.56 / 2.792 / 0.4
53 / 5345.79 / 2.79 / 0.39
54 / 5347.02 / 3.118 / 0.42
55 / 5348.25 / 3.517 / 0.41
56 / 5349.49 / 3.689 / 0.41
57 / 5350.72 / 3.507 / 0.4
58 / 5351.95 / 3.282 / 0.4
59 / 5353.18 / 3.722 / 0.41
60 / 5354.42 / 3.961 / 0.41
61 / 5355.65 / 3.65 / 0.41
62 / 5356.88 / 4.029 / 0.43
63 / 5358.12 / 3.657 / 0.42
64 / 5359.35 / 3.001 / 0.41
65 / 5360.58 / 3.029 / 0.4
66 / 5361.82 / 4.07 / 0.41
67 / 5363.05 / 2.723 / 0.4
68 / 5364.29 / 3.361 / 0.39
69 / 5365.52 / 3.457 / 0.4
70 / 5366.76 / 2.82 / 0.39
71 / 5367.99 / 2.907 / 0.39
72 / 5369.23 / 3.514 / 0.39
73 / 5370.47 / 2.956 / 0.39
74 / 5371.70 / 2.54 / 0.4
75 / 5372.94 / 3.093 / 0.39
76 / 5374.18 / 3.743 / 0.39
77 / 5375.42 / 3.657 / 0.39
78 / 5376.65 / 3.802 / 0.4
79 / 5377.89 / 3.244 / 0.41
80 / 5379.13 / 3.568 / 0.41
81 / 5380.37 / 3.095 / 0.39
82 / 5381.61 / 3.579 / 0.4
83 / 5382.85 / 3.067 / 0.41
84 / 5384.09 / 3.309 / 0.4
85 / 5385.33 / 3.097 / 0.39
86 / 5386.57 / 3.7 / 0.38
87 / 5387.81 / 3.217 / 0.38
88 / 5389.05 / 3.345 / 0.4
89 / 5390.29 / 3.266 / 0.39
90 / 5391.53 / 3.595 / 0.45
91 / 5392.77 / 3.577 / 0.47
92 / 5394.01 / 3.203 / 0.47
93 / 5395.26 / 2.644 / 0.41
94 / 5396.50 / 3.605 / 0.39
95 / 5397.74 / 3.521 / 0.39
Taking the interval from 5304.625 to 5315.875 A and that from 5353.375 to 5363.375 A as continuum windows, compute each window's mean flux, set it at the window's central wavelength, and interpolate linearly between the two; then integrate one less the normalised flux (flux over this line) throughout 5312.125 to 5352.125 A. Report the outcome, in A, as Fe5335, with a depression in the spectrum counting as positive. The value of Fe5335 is 3.3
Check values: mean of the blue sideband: 3.66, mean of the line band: 3.31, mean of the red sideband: 3.55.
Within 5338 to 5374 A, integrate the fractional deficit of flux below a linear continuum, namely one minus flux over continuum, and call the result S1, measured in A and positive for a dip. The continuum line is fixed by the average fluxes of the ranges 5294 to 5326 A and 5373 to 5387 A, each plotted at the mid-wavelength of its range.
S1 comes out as 1.6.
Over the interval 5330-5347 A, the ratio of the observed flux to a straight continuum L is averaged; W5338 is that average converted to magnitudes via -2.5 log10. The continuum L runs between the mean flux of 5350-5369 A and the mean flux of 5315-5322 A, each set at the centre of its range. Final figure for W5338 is 0.14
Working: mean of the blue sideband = 3.52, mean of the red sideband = 3.42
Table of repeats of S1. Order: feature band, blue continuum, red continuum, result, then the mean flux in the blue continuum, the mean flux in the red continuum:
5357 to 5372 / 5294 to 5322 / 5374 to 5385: 1.0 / 3.47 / 3.43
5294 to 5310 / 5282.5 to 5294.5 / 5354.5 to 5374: 0.6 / 3.52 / 3.28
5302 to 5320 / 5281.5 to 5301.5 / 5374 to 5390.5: -0.6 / 3.43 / 3.4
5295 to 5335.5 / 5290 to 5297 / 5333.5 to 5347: -0.6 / 3.52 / 3.09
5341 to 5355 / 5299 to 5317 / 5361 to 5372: -0.2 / 3.49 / 3.17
